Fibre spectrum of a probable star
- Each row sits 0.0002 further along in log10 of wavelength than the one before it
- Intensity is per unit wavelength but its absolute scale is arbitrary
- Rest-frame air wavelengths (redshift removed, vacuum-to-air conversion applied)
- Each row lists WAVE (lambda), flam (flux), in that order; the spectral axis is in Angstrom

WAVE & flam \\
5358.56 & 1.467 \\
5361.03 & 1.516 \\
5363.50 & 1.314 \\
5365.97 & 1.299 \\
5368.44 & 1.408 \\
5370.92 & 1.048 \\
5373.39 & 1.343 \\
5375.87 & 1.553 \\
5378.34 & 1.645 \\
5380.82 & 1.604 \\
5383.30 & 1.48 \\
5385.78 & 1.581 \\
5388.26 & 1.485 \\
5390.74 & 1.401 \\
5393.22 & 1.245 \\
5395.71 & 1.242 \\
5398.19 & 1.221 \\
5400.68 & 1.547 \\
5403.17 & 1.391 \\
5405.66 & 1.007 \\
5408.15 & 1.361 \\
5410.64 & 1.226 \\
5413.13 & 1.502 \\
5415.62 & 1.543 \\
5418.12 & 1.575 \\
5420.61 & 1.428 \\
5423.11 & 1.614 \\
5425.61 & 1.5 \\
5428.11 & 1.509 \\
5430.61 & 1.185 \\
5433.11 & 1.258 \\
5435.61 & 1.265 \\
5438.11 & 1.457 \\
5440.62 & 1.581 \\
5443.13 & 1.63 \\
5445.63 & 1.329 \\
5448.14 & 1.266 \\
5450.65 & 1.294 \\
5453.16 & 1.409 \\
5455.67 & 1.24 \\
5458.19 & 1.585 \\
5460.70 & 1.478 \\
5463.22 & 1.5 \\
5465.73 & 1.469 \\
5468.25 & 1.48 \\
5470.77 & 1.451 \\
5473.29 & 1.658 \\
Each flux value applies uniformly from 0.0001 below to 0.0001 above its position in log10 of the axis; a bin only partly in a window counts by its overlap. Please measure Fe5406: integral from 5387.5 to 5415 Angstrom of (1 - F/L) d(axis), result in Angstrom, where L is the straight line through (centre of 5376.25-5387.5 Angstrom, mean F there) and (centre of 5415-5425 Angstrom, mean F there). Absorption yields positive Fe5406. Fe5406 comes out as 3.9 Angstrom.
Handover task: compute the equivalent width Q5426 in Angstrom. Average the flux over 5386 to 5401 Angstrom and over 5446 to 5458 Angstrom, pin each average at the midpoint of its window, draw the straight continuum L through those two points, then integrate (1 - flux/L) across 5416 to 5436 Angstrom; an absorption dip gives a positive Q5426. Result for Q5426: -1.3 Angstrom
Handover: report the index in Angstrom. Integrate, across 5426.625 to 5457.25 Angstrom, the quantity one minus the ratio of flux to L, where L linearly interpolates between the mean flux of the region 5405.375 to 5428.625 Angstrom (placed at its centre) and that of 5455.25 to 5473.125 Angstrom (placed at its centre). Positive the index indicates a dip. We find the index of 1.9 Angstrom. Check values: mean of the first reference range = 1.44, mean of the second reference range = 1.48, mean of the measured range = 1.37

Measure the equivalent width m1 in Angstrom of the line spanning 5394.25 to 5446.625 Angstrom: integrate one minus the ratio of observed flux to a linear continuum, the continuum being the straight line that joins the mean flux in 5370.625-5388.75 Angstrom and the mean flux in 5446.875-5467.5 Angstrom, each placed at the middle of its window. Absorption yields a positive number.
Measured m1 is 1.7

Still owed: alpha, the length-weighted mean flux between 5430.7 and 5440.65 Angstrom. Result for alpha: 1.34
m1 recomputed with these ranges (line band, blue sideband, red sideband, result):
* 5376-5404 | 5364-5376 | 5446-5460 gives -2.6 Angstrom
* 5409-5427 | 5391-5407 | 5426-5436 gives -2.4 Angstrom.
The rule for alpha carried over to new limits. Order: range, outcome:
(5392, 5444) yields 1.39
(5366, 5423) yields 1.4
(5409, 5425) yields 1.48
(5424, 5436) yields 1.36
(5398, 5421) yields 1.39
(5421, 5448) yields 1.43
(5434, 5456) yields 1.39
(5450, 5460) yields 1.39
